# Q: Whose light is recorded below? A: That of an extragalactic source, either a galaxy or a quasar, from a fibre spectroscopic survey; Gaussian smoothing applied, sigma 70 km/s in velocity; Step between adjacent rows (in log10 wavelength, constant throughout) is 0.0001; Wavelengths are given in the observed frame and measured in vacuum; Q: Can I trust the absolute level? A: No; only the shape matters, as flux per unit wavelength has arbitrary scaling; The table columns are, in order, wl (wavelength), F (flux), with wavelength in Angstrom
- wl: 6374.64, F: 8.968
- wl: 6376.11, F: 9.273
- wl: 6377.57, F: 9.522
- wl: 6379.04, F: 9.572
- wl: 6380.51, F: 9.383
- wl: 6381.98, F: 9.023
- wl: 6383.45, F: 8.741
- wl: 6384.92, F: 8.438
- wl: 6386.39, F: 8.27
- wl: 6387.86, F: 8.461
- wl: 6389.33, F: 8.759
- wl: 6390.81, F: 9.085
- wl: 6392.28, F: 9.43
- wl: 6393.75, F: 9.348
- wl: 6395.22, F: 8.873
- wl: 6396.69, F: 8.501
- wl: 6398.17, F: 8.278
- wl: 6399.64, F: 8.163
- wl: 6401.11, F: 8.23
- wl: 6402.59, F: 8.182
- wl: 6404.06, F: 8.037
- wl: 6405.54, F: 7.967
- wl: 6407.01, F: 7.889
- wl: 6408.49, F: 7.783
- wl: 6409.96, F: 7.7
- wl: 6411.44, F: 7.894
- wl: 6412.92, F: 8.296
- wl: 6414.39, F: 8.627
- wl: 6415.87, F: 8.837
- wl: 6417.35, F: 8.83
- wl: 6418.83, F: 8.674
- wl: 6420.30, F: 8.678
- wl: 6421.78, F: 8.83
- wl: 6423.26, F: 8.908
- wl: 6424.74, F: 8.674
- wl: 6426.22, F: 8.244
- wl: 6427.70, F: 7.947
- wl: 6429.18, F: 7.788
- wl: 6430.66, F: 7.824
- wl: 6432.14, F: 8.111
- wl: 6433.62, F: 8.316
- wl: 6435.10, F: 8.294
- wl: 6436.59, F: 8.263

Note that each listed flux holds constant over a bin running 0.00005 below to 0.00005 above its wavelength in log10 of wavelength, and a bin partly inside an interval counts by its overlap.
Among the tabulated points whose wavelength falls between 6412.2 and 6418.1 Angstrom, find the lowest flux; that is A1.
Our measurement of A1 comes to 8.296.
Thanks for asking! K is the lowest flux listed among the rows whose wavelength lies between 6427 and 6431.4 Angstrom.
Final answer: 7.788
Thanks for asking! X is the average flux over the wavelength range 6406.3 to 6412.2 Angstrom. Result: 7.81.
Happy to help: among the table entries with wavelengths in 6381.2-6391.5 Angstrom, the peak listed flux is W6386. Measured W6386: 9.085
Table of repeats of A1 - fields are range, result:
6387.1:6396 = 8.461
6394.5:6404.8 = 8.037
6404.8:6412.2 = 7.7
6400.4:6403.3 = 8.182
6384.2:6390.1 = 8.27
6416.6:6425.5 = 8.674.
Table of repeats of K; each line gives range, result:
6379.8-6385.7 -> 8.438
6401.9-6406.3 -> 7.967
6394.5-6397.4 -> 8.501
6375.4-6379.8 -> 9.273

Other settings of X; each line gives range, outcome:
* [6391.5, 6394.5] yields 9.4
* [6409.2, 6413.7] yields 7.98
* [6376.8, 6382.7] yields 9.38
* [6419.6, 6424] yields 8.8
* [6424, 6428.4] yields 8.29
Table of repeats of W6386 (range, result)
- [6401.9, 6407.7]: 8.182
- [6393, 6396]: 9.348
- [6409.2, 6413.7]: 8.296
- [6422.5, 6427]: 8.908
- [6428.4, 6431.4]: 7.824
